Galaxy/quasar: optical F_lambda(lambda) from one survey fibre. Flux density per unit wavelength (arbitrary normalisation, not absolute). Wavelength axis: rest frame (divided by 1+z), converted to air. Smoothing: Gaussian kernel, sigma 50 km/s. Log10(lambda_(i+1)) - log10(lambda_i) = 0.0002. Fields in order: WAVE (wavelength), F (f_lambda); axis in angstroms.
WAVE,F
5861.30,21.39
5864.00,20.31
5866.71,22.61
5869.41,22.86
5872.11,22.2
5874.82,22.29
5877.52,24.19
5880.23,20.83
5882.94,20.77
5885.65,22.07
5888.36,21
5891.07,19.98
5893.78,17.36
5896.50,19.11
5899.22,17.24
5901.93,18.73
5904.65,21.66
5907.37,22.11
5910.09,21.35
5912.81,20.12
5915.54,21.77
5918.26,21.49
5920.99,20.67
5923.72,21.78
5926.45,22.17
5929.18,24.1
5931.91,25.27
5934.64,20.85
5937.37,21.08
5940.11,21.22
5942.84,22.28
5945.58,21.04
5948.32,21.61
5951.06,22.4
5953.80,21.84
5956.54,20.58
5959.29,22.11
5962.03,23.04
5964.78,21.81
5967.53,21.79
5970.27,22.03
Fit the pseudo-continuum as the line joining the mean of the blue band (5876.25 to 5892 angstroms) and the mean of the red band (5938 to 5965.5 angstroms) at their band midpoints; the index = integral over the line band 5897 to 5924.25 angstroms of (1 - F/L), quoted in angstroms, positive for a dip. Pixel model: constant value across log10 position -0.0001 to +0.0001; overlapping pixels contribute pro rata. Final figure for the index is 1.3 angstroms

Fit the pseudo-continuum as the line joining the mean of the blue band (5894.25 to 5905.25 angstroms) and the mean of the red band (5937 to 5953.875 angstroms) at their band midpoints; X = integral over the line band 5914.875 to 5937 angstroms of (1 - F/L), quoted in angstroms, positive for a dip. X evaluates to -1.90 angstroms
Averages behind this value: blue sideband 18.9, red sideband 21.7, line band 22.2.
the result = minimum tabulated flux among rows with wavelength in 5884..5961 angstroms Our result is 17.24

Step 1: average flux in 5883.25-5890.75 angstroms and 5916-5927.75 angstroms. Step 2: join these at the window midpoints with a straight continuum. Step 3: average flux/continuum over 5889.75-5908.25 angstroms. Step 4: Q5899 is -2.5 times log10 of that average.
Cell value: 0.10 mag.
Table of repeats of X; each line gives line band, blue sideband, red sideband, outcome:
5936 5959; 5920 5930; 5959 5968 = 0.7 angstroms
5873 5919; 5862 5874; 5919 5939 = 2.9 angstroms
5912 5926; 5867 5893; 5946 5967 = 0.3 angstroms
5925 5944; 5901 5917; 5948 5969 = -0.8 angstroms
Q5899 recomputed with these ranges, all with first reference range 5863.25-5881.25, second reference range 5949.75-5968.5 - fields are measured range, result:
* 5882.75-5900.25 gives 0.13 mag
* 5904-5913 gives 0.03 mag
